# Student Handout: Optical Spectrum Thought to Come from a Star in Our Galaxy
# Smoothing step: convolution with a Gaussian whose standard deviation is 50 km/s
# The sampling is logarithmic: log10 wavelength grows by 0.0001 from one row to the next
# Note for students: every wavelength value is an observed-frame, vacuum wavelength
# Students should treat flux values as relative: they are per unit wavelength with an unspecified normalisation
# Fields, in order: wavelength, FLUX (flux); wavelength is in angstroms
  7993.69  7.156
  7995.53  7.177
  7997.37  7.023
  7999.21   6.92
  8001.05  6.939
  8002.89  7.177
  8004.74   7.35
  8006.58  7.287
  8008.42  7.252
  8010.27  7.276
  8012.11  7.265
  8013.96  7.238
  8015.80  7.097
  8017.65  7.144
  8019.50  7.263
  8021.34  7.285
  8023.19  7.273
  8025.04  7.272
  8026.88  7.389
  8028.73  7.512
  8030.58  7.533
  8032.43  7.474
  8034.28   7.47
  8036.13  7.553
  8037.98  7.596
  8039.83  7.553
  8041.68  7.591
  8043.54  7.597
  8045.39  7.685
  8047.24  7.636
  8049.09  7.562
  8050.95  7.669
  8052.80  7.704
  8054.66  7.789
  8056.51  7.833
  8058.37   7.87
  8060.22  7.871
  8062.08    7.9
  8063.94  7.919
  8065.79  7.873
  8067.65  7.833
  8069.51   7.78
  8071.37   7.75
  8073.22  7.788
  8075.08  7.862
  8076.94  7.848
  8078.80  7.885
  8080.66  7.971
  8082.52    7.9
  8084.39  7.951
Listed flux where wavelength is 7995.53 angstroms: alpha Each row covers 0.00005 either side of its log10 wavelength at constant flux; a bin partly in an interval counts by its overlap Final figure 7.177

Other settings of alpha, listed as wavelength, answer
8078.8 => 7.885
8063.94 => 7.919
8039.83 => 7.553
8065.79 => 7.873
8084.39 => 7.951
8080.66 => 7.971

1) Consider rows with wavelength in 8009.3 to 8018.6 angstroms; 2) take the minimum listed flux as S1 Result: 7.097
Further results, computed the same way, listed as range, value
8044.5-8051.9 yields 7.562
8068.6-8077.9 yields 7.75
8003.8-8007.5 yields 7.287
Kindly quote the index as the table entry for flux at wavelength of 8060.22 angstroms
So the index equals 7.871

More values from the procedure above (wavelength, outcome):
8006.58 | 7.287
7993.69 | 7.156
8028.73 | 7.512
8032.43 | 7.474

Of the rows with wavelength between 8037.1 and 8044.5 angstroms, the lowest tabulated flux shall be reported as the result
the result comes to 7.553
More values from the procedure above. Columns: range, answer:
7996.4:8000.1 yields 6.92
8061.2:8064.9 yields 7.9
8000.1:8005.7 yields 6.939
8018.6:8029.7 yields 7.263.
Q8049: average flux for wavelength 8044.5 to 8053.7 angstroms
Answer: 7.65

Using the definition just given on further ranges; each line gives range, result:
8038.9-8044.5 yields 7.58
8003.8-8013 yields 7.29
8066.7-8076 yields 7.8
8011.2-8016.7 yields 7.2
